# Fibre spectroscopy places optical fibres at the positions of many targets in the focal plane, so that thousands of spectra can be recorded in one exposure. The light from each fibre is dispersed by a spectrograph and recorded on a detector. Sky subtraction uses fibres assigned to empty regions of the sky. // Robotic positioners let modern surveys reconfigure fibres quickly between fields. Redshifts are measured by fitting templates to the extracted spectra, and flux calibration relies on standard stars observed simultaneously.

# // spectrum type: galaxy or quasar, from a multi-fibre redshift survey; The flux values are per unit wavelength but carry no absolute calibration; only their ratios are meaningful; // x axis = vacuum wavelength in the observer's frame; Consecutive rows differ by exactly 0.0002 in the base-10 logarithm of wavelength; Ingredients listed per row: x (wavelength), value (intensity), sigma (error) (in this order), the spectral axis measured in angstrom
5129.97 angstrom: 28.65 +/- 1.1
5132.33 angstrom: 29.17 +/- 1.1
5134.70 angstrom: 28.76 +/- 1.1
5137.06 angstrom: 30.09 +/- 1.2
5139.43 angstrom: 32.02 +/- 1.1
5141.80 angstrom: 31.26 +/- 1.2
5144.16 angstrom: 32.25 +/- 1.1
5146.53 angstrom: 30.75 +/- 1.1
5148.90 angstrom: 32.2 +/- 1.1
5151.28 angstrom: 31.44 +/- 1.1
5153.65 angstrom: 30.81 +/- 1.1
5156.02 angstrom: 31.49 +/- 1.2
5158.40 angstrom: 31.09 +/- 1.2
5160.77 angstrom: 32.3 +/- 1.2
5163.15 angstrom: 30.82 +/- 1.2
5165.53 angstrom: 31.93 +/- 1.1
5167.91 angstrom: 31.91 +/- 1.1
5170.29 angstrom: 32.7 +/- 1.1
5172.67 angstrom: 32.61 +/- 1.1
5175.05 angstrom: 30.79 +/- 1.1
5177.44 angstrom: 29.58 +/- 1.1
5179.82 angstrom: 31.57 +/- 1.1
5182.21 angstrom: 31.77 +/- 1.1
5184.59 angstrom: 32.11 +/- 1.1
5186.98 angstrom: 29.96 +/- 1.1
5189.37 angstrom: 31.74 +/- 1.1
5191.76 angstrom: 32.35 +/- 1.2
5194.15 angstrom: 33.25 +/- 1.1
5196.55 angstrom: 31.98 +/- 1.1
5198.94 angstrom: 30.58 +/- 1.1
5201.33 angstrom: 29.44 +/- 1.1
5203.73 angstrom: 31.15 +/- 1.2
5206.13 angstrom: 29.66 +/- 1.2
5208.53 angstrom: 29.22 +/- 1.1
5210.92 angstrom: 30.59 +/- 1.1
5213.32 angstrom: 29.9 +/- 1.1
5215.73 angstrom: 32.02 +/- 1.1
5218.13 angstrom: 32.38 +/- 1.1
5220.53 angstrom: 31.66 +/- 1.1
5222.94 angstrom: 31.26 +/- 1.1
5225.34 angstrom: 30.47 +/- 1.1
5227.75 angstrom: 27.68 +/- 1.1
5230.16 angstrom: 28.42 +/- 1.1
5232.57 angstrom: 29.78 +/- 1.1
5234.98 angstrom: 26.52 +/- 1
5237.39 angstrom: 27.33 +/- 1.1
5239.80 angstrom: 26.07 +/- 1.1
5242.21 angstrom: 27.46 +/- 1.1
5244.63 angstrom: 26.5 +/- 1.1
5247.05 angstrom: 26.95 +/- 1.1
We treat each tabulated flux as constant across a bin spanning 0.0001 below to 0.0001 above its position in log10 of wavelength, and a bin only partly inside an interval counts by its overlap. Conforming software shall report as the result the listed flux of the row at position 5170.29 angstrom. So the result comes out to 32.7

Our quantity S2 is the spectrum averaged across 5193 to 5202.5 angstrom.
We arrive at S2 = 31.3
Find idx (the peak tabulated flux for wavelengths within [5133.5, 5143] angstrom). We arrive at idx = 32.02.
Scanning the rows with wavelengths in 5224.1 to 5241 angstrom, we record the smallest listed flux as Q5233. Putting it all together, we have 26.07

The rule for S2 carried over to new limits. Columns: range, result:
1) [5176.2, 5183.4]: 31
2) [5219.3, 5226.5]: 31.2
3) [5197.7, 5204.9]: 30.4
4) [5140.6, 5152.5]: 31.6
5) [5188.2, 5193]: 32.1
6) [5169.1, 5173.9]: 32.7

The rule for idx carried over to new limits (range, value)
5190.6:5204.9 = 33.25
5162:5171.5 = 32.7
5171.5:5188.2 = 32.61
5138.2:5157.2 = 32.25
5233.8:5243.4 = 27.46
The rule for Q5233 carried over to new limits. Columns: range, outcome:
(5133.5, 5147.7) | 28.76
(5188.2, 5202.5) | 29.44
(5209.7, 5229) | 27.68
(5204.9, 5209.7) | 29.22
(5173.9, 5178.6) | 29.58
